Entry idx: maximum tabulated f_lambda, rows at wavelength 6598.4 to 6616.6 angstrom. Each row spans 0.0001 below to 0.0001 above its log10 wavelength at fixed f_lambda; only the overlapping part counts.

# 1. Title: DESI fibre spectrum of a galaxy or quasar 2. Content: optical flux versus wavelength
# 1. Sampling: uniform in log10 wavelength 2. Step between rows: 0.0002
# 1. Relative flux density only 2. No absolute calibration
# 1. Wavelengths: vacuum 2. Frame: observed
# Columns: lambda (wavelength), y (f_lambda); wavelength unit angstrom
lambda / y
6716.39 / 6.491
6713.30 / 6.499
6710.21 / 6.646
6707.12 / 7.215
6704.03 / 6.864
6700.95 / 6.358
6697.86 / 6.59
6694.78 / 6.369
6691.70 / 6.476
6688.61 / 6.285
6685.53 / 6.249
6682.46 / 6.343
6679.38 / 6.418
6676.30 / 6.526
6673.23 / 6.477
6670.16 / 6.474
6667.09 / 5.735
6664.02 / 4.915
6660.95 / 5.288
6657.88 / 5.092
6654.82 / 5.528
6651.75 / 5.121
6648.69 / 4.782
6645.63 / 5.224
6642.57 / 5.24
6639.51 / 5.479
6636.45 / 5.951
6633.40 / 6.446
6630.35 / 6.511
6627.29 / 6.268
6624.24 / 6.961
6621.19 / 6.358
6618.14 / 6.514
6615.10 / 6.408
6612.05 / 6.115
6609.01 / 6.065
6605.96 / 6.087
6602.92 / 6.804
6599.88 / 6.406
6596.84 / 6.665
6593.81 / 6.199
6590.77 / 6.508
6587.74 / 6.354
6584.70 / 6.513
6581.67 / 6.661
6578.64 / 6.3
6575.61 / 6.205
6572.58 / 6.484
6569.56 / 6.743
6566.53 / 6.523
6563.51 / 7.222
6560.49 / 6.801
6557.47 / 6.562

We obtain 6.804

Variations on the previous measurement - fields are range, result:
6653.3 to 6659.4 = 5.528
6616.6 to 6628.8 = 6.961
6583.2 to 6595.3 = 6.513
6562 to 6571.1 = 7.222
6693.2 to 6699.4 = 6.59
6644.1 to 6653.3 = 5.224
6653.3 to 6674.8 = 6.477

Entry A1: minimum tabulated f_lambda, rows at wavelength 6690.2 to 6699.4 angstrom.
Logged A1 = 6.369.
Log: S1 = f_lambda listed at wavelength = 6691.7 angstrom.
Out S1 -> 6.476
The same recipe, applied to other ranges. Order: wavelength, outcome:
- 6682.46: 6.343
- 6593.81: 6.199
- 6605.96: 6.087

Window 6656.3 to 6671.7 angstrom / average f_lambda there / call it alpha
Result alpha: 5.5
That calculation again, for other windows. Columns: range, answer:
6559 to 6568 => 6.85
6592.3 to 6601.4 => 6.43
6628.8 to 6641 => 6.1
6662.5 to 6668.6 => 5.32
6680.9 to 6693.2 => 6.34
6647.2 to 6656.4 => 5.15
